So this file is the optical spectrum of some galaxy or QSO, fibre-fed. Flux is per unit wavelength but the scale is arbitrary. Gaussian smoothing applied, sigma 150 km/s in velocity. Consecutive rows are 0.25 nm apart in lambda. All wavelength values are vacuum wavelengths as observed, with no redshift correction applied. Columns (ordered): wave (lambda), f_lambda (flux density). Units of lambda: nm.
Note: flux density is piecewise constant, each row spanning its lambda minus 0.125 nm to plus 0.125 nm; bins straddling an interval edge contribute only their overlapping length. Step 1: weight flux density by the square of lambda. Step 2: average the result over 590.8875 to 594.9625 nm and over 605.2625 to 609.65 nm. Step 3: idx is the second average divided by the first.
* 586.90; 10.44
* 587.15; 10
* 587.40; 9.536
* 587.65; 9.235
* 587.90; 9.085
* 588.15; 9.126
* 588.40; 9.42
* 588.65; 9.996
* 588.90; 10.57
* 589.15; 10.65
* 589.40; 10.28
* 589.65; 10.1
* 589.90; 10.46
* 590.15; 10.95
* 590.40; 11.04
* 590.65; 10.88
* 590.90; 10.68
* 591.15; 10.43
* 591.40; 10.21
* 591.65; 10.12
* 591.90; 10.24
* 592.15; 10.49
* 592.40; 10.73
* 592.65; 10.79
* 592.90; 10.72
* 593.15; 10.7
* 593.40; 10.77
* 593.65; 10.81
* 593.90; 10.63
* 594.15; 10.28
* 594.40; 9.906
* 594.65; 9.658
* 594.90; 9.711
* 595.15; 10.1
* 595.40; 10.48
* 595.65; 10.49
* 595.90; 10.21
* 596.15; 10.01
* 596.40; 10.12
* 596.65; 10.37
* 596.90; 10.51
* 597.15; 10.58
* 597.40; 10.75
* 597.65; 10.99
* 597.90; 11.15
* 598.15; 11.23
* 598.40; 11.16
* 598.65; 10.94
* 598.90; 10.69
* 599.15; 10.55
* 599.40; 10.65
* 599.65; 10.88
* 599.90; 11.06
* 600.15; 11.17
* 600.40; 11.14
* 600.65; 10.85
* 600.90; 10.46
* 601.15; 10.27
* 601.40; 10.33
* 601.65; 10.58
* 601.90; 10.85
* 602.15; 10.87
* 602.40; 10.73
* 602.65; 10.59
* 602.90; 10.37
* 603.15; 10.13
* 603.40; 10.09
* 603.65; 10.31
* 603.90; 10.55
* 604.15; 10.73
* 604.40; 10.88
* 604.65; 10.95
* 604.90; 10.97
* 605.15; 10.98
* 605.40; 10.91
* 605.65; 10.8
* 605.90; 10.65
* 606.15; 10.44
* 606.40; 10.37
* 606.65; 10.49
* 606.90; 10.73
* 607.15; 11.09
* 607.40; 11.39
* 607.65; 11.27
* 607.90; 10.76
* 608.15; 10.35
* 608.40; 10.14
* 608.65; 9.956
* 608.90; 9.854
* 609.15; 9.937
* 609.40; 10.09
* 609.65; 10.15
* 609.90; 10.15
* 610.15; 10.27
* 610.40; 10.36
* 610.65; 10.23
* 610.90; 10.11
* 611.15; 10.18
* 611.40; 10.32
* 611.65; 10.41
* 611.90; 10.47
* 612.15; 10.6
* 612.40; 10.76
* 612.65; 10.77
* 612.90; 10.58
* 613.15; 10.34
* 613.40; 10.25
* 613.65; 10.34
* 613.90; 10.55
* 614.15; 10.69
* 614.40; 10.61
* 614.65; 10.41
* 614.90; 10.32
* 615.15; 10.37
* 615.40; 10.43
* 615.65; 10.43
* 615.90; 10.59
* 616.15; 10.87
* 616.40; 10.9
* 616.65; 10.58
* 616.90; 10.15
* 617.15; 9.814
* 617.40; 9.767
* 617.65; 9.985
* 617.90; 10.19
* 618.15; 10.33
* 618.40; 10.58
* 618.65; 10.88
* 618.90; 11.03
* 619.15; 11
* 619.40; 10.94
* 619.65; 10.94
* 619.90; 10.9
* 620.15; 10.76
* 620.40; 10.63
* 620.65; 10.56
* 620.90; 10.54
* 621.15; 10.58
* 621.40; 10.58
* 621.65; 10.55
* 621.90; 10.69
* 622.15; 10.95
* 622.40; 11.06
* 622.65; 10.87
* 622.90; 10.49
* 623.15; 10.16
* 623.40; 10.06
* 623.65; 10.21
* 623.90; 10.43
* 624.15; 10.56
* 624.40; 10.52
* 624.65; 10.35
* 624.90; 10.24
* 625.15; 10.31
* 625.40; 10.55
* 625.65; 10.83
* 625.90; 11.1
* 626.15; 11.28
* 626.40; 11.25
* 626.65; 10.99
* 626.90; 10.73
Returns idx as 1.1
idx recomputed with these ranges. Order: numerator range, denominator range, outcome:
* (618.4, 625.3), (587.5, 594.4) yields 1.14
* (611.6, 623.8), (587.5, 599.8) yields 1.10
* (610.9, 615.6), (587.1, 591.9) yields 1.11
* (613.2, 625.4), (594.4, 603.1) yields 1.06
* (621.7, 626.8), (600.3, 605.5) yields 1.07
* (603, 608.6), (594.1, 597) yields 1.09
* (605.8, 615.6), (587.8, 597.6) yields 1.07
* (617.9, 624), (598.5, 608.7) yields 1.05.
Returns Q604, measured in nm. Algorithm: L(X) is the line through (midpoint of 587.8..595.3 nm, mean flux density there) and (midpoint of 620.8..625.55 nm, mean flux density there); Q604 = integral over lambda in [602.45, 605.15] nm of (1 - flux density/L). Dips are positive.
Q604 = -0.048 nm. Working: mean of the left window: 10.3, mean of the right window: 10.5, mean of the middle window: 10.6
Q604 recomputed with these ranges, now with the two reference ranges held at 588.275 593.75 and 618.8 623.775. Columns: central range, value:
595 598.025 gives 0.017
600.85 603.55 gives 0.022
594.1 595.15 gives 0.063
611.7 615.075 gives 0.037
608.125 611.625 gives 0.151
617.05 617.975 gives 0.063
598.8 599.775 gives -0.013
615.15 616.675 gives 0.004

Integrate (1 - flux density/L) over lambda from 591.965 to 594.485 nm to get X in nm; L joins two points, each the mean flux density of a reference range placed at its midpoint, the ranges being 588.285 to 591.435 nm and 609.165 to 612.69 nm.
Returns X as -0.04 nm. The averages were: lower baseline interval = 10.4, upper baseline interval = 10.3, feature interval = 10.6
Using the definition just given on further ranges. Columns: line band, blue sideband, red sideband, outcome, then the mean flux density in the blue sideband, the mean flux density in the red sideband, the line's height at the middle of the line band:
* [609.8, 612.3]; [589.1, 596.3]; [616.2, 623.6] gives 0.05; 10.4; 10.6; 10.5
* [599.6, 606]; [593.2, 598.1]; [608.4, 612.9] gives -0.21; 10.4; 10.3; 10.3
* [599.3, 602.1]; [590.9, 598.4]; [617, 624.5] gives -0.07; 10.5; 10.6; 10.5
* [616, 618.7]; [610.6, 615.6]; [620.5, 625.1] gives 0.03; 10.4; 10.5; 10.5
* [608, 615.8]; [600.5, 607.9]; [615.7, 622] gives 0.21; 10.7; 10.6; 10.6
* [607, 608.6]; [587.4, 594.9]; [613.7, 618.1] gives -0.07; 10.3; 10.4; 10.4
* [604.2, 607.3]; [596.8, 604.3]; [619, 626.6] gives -0.02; 10.7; 10.7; 10.7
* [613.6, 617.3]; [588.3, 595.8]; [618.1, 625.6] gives 0.04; 10.4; 10.6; 10.6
